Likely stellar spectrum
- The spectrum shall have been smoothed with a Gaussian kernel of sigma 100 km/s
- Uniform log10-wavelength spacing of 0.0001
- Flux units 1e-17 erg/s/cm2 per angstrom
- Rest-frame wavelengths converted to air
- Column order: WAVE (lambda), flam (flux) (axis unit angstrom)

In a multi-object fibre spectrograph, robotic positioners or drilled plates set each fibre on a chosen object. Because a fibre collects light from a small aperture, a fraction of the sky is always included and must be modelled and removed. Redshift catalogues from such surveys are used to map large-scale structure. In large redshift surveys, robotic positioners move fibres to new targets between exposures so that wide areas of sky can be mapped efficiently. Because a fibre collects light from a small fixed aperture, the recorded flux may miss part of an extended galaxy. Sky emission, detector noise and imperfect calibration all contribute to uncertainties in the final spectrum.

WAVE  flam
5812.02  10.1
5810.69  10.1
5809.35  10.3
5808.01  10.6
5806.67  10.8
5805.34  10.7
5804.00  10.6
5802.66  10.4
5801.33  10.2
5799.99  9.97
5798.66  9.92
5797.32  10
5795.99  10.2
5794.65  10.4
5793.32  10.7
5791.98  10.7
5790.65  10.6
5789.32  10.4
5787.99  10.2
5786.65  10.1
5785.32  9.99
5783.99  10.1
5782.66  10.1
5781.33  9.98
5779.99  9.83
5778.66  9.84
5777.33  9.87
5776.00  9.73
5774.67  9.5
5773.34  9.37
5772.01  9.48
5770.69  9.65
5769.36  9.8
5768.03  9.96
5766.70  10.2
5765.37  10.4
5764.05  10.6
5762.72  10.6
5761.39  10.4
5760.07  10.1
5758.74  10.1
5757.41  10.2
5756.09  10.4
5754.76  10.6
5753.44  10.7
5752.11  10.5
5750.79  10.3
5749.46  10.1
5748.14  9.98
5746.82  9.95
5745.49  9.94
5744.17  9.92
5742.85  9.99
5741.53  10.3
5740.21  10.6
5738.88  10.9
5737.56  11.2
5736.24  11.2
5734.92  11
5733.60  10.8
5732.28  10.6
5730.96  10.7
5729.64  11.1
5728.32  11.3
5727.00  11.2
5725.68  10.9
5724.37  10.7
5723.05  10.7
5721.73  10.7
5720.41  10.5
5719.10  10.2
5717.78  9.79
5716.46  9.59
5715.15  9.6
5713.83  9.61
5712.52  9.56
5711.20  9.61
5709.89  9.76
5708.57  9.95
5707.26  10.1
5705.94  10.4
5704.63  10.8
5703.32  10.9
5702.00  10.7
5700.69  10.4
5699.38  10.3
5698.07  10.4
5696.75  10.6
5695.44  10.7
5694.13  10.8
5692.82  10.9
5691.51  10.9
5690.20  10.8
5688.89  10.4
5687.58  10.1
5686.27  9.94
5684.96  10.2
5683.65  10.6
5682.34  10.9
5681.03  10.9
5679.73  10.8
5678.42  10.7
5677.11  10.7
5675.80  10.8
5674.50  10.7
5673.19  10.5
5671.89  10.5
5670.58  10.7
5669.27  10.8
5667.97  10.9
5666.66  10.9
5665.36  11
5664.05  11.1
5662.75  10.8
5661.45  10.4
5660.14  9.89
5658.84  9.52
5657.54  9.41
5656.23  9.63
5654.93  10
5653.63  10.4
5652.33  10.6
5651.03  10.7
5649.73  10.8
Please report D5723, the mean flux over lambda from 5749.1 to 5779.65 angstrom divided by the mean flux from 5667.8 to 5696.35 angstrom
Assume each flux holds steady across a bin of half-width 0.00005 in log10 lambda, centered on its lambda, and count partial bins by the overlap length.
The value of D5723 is 0.95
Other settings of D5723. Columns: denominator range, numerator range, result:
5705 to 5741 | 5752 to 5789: 0.96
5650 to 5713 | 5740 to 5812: 0.97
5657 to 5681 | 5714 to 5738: 1.00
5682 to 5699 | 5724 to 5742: 1.03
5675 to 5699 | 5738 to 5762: 0.97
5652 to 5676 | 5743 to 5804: 0.97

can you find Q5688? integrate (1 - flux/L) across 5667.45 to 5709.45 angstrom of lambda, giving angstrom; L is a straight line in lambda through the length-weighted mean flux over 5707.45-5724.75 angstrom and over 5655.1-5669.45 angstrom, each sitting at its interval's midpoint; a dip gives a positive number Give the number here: -1.6 angstrom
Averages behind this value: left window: 10.4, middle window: 10.6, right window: 10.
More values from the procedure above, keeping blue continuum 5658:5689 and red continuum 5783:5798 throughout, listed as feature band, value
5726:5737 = -0.6 angstrom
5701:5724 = 0.7 angstrom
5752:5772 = 0.2 angstrom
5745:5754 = 0.2 angstrom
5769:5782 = 0.8 angstrom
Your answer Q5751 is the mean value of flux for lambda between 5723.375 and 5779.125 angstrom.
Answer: 10.4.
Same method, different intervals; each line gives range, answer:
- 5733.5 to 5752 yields 10.4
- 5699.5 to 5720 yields 10.1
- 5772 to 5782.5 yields 9.73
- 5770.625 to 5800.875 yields 10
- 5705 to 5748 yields 10.4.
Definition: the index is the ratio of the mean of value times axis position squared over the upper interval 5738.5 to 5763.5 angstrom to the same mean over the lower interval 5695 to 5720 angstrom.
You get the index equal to 1.03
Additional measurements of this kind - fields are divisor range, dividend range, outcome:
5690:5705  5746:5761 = 0.98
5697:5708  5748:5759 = 1.00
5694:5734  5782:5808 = 1.02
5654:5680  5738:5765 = 1.01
